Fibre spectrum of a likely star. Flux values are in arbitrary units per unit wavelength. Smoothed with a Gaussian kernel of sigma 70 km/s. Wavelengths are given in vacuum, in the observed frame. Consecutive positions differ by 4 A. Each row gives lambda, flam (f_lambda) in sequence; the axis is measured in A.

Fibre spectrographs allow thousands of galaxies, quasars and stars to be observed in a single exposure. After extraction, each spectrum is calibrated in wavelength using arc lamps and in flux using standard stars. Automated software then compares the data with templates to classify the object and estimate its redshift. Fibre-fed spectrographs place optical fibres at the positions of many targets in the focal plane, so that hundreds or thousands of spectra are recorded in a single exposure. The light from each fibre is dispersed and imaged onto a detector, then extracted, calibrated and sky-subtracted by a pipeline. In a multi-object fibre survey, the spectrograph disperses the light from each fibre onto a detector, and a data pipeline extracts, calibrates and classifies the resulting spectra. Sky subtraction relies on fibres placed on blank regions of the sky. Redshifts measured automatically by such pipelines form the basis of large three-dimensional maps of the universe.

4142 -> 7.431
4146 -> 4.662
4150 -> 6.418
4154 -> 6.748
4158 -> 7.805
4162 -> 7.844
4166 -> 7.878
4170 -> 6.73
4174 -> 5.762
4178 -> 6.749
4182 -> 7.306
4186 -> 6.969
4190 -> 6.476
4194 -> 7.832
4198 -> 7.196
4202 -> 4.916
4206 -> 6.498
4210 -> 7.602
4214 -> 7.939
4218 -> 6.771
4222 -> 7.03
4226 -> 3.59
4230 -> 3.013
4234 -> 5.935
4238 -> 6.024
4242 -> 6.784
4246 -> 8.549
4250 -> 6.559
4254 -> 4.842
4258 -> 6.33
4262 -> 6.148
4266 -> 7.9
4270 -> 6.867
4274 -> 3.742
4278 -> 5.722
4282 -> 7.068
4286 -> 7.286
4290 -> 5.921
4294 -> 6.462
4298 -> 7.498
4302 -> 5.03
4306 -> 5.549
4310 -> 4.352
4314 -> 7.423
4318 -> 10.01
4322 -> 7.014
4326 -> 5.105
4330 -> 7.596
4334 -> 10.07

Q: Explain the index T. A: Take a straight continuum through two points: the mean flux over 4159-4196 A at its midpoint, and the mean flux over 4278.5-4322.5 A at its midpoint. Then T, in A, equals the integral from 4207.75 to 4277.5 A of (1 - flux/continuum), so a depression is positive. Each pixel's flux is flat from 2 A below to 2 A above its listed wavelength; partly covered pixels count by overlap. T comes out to 6.6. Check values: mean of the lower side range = 7.08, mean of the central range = 6.2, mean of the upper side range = 6.65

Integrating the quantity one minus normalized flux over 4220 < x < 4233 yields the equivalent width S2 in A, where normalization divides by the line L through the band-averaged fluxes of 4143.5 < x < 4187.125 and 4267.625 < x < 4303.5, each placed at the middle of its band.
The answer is 3.7 A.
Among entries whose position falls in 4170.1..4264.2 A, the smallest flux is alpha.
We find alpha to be 3.013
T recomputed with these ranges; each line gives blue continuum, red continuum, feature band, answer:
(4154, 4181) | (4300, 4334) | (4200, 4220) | 0.7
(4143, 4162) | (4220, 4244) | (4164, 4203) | -4.4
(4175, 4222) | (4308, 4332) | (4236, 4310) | 6.6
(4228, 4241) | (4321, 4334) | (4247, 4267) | -2.8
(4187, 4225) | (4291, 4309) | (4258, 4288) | -0.6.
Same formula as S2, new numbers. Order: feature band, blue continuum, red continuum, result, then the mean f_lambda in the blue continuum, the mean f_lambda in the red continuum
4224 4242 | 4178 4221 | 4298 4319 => 5.03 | 6.94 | 6.4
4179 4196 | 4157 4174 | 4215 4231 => -1.36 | 7.34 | 5.41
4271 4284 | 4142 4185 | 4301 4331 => 1.94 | 6.82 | 6.52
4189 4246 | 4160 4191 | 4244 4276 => 2.95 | 6.98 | 6.37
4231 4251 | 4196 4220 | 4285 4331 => 0.42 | 6.82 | 6.57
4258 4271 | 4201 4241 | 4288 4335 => -1.07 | 5.98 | 6.77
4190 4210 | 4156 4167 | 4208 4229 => 0.53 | 7.84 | 6.42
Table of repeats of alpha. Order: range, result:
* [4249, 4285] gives 3.742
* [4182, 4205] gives 4.916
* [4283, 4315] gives 4.352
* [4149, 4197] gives 5.762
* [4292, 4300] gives 6.462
